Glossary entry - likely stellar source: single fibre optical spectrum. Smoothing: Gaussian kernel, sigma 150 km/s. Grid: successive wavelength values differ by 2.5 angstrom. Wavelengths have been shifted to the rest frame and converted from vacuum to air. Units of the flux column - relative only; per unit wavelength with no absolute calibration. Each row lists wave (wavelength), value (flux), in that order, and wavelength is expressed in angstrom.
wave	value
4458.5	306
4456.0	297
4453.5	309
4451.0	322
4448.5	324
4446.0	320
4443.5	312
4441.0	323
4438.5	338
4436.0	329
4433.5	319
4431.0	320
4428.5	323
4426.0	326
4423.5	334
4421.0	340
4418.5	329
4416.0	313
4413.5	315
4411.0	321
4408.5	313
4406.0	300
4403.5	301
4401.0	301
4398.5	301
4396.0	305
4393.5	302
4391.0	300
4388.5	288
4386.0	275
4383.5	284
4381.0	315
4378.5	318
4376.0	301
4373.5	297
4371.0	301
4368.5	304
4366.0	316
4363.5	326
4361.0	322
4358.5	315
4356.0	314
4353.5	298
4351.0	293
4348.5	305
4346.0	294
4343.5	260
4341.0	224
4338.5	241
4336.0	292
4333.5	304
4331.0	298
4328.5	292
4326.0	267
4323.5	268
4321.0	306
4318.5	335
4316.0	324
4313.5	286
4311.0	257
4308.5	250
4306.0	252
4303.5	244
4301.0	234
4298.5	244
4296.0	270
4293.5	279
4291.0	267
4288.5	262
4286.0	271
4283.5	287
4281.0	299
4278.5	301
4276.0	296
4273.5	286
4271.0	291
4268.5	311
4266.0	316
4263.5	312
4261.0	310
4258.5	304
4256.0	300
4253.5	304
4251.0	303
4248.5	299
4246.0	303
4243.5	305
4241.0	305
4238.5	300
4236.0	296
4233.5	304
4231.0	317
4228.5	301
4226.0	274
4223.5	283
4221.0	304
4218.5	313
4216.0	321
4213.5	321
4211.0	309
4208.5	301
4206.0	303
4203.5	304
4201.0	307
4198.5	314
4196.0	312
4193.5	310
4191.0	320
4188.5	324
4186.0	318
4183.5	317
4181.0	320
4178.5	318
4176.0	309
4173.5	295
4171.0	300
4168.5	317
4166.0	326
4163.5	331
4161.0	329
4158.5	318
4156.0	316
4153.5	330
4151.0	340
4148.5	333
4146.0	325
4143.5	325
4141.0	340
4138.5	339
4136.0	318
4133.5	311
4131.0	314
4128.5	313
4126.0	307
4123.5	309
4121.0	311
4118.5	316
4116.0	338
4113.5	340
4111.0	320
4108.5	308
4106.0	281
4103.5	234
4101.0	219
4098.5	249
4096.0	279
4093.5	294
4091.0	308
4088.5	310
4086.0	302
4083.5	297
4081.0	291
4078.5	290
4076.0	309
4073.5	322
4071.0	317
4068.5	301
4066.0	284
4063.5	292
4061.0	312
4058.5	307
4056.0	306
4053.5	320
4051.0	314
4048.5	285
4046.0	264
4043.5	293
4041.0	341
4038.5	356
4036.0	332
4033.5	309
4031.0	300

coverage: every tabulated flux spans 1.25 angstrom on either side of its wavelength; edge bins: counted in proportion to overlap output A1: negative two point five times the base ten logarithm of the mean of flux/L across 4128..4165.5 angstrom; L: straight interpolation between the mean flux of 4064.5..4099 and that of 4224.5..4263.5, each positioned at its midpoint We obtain -0.09 mag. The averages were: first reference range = 298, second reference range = 302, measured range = 326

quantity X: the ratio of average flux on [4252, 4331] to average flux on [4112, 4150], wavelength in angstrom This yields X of 0.9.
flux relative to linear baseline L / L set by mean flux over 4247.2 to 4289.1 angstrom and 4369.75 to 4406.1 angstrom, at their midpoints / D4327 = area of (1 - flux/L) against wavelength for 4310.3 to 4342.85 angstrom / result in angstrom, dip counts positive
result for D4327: 1.56 angstrom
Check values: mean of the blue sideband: 298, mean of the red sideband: 299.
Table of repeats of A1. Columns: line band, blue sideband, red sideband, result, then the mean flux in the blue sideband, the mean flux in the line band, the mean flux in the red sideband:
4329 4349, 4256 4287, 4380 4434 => 0.104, 299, 277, 310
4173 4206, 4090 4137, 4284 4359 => -0.080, 298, 313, 278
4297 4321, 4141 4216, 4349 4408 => 0.138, 317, 271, 303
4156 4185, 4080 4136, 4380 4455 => -0.053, 298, 316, 313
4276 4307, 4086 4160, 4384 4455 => 0.160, 308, 269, 314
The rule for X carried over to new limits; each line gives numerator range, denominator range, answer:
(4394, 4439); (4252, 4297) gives 1.09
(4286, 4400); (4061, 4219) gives 0.93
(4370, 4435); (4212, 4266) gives 1.02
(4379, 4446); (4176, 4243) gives 1.01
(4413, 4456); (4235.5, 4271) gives 1.06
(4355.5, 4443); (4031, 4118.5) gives 1.04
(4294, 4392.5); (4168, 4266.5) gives 0.94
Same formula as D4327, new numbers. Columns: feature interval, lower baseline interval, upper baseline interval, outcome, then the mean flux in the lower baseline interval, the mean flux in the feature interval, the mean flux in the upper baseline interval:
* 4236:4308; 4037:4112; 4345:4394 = 3.3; 297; 287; 303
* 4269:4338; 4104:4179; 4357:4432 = 7.3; 318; 280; 310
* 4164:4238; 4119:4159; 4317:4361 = 0.7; 322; 309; 290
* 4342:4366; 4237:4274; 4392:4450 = 0.7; 304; 303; 318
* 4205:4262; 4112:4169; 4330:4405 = 1.7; 324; 303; 297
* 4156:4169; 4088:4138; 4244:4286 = -1.0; 299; 324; 301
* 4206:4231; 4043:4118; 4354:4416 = -0.3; 296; 304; 306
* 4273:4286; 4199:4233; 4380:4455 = 0.6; 305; 292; 313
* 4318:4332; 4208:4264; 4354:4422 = 0.6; 304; 292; 308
